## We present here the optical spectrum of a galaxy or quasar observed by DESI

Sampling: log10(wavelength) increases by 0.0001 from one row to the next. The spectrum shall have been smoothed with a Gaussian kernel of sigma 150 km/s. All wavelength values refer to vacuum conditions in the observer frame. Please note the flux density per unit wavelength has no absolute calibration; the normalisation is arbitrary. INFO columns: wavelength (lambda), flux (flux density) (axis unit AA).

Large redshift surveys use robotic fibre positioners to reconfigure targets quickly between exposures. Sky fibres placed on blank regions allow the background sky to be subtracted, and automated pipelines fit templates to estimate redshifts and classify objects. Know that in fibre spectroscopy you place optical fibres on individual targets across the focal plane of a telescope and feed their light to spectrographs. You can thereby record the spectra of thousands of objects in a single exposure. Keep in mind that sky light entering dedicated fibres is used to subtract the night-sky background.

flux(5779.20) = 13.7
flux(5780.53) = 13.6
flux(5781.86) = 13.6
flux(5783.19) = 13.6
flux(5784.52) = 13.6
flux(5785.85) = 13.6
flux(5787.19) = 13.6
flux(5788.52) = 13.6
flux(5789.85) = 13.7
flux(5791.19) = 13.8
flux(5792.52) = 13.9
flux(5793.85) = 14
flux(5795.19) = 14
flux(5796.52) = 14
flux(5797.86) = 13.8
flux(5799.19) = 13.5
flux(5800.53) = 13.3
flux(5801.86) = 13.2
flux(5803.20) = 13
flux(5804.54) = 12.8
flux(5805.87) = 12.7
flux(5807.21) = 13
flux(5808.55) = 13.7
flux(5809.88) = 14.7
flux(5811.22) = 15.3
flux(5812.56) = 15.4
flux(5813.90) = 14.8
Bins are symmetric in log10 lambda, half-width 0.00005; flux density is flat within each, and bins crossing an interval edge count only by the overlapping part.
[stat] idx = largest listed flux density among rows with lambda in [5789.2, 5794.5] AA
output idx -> 14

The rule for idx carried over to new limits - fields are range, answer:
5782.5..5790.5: 13.7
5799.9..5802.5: 13.3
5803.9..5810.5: 14.7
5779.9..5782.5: 13.6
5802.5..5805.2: 13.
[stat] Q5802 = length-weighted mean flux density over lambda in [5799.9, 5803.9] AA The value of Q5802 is 13.2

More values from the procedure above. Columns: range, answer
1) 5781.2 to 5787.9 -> 13.6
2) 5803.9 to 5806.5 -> 12.8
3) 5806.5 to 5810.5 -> 13.8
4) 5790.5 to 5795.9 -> 13.9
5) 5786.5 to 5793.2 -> 13.7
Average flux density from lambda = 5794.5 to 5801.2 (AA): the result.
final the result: 13.7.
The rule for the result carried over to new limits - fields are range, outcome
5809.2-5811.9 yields 15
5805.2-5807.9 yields 12.9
